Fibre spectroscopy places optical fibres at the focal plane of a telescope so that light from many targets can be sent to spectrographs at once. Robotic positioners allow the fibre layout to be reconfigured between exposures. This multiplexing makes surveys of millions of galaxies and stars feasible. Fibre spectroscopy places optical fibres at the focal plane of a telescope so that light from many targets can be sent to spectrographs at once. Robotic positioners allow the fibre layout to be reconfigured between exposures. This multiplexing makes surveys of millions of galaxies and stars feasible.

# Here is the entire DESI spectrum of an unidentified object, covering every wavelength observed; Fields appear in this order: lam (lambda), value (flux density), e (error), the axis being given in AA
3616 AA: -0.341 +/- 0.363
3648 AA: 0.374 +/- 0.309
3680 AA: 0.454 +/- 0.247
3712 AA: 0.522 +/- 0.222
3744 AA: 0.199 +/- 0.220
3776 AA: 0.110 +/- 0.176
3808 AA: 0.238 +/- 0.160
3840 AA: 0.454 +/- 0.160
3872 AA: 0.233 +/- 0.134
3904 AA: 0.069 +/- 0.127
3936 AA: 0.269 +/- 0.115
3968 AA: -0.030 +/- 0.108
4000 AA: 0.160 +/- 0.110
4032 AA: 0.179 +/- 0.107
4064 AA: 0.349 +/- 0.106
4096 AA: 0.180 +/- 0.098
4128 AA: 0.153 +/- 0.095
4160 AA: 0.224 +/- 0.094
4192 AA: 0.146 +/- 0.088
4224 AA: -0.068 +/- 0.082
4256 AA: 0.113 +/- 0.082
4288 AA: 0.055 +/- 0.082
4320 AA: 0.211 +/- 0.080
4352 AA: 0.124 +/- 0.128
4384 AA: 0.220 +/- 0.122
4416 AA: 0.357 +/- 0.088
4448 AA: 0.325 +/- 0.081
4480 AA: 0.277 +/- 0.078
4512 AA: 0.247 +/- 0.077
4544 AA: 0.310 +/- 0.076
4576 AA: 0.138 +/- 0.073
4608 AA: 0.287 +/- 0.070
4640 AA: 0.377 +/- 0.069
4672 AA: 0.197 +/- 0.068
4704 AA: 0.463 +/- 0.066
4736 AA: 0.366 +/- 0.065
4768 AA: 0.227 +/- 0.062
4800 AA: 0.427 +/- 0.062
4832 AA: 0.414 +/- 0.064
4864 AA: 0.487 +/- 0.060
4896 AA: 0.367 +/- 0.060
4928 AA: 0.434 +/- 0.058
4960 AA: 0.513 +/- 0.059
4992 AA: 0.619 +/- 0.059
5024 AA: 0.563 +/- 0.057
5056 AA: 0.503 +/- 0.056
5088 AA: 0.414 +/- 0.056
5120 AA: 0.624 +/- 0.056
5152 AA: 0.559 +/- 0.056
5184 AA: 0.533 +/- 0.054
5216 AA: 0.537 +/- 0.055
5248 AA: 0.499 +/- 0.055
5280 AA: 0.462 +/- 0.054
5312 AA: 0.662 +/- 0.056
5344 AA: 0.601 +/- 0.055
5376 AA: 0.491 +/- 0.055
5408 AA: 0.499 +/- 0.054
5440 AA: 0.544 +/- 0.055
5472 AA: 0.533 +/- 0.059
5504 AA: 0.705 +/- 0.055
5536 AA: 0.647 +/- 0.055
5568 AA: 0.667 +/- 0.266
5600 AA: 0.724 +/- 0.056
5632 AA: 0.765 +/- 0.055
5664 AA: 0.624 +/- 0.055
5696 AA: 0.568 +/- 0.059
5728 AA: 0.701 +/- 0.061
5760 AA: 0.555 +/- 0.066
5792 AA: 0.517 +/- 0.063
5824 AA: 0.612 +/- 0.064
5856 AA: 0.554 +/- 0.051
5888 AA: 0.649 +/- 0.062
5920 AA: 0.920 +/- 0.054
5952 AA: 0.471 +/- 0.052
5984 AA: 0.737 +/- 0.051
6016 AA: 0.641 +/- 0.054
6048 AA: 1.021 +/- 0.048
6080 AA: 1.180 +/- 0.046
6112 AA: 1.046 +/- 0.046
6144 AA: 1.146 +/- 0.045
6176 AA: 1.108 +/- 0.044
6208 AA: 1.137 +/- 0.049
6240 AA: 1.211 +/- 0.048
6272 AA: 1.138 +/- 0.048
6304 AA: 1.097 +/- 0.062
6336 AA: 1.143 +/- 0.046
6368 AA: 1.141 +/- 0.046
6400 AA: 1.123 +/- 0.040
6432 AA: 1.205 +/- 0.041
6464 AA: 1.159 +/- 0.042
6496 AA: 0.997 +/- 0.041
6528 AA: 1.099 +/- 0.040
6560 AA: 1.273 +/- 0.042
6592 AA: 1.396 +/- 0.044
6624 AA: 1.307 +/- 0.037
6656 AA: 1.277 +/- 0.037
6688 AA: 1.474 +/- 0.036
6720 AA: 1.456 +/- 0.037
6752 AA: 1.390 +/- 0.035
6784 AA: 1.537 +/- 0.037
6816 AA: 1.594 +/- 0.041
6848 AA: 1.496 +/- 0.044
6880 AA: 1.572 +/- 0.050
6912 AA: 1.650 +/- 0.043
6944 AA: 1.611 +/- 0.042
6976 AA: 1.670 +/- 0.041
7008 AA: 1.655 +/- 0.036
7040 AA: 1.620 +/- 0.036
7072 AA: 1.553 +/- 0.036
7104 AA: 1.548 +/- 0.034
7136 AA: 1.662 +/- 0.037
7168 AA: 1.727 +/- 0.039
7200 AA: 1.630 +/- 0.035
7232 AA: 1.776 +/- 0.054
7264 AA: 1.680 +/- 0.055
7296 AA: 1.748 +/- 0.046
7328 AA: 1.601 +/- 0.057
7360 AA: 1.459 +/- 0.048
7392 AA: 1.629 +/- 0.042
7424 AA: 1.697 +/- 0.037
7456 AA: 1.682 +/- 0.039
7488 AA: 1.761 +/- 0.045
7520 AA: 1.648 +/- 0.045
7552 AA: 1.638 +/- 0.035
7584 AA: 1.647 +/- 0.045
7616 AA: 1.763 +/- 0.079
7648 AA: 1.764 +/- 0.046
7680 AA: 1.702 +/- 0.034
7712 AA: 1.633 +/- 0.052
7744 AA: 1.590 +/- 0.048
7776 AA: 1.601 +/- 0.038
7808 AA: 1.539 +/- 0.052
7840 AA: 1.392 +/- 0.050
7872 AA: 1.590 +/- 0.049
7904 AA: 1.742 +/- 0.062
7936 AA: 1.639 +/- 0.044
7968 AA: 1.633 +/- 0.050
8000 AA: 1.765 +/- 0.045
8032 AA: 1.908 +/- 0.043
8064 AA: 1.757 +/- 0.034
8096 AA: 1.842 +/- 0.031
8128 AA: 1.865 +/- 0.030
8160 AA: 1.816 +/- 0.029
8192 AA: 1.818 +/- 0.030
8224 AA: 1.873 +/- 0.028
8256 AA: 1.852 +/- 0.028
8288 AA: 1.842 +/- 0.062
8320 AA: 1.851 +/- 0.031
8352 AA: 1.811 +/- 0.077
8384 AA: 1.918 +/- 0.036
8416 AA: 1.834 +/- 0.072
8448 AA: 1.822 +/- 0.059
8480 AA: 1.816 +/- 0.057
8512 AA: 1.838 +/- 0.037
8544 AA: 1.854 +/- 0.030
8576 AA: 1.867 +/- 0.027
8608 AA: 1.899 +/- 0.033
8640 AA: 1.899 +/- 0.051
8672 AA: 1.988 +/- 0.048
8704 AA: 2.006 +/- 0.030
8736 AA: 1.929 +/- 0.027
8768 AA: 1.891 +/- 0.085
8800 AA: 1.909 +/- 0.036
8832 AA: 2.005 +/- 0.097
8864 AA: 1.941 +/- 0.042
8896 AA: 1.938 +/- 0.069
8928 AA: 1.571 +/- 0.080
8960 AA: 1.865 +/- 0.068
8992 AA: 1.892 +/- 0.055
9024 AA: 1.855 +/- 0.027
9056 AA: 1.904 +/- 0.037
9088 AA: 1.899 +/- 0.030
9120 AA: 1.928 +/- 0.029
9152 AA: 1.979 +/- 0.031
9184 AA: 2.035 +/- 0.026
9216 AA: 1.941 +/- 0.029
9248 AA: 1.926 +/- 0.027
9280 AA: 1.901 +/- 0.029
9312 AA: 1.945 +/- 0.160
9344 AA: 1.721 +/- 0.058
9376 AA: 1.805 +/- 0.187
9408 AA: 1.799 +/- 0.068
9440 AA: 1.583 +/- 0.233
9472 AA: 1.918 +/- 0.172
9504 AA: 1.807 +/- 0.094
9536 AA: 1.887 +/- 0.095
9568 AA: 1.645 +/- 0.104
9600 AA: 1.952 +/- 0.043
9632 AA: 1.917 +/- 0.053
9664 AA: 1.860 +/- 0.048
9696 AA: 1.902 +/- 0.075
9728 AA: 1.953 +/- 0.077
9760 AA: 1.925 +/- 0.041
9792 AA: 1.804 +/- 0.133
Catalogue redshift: 0.513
